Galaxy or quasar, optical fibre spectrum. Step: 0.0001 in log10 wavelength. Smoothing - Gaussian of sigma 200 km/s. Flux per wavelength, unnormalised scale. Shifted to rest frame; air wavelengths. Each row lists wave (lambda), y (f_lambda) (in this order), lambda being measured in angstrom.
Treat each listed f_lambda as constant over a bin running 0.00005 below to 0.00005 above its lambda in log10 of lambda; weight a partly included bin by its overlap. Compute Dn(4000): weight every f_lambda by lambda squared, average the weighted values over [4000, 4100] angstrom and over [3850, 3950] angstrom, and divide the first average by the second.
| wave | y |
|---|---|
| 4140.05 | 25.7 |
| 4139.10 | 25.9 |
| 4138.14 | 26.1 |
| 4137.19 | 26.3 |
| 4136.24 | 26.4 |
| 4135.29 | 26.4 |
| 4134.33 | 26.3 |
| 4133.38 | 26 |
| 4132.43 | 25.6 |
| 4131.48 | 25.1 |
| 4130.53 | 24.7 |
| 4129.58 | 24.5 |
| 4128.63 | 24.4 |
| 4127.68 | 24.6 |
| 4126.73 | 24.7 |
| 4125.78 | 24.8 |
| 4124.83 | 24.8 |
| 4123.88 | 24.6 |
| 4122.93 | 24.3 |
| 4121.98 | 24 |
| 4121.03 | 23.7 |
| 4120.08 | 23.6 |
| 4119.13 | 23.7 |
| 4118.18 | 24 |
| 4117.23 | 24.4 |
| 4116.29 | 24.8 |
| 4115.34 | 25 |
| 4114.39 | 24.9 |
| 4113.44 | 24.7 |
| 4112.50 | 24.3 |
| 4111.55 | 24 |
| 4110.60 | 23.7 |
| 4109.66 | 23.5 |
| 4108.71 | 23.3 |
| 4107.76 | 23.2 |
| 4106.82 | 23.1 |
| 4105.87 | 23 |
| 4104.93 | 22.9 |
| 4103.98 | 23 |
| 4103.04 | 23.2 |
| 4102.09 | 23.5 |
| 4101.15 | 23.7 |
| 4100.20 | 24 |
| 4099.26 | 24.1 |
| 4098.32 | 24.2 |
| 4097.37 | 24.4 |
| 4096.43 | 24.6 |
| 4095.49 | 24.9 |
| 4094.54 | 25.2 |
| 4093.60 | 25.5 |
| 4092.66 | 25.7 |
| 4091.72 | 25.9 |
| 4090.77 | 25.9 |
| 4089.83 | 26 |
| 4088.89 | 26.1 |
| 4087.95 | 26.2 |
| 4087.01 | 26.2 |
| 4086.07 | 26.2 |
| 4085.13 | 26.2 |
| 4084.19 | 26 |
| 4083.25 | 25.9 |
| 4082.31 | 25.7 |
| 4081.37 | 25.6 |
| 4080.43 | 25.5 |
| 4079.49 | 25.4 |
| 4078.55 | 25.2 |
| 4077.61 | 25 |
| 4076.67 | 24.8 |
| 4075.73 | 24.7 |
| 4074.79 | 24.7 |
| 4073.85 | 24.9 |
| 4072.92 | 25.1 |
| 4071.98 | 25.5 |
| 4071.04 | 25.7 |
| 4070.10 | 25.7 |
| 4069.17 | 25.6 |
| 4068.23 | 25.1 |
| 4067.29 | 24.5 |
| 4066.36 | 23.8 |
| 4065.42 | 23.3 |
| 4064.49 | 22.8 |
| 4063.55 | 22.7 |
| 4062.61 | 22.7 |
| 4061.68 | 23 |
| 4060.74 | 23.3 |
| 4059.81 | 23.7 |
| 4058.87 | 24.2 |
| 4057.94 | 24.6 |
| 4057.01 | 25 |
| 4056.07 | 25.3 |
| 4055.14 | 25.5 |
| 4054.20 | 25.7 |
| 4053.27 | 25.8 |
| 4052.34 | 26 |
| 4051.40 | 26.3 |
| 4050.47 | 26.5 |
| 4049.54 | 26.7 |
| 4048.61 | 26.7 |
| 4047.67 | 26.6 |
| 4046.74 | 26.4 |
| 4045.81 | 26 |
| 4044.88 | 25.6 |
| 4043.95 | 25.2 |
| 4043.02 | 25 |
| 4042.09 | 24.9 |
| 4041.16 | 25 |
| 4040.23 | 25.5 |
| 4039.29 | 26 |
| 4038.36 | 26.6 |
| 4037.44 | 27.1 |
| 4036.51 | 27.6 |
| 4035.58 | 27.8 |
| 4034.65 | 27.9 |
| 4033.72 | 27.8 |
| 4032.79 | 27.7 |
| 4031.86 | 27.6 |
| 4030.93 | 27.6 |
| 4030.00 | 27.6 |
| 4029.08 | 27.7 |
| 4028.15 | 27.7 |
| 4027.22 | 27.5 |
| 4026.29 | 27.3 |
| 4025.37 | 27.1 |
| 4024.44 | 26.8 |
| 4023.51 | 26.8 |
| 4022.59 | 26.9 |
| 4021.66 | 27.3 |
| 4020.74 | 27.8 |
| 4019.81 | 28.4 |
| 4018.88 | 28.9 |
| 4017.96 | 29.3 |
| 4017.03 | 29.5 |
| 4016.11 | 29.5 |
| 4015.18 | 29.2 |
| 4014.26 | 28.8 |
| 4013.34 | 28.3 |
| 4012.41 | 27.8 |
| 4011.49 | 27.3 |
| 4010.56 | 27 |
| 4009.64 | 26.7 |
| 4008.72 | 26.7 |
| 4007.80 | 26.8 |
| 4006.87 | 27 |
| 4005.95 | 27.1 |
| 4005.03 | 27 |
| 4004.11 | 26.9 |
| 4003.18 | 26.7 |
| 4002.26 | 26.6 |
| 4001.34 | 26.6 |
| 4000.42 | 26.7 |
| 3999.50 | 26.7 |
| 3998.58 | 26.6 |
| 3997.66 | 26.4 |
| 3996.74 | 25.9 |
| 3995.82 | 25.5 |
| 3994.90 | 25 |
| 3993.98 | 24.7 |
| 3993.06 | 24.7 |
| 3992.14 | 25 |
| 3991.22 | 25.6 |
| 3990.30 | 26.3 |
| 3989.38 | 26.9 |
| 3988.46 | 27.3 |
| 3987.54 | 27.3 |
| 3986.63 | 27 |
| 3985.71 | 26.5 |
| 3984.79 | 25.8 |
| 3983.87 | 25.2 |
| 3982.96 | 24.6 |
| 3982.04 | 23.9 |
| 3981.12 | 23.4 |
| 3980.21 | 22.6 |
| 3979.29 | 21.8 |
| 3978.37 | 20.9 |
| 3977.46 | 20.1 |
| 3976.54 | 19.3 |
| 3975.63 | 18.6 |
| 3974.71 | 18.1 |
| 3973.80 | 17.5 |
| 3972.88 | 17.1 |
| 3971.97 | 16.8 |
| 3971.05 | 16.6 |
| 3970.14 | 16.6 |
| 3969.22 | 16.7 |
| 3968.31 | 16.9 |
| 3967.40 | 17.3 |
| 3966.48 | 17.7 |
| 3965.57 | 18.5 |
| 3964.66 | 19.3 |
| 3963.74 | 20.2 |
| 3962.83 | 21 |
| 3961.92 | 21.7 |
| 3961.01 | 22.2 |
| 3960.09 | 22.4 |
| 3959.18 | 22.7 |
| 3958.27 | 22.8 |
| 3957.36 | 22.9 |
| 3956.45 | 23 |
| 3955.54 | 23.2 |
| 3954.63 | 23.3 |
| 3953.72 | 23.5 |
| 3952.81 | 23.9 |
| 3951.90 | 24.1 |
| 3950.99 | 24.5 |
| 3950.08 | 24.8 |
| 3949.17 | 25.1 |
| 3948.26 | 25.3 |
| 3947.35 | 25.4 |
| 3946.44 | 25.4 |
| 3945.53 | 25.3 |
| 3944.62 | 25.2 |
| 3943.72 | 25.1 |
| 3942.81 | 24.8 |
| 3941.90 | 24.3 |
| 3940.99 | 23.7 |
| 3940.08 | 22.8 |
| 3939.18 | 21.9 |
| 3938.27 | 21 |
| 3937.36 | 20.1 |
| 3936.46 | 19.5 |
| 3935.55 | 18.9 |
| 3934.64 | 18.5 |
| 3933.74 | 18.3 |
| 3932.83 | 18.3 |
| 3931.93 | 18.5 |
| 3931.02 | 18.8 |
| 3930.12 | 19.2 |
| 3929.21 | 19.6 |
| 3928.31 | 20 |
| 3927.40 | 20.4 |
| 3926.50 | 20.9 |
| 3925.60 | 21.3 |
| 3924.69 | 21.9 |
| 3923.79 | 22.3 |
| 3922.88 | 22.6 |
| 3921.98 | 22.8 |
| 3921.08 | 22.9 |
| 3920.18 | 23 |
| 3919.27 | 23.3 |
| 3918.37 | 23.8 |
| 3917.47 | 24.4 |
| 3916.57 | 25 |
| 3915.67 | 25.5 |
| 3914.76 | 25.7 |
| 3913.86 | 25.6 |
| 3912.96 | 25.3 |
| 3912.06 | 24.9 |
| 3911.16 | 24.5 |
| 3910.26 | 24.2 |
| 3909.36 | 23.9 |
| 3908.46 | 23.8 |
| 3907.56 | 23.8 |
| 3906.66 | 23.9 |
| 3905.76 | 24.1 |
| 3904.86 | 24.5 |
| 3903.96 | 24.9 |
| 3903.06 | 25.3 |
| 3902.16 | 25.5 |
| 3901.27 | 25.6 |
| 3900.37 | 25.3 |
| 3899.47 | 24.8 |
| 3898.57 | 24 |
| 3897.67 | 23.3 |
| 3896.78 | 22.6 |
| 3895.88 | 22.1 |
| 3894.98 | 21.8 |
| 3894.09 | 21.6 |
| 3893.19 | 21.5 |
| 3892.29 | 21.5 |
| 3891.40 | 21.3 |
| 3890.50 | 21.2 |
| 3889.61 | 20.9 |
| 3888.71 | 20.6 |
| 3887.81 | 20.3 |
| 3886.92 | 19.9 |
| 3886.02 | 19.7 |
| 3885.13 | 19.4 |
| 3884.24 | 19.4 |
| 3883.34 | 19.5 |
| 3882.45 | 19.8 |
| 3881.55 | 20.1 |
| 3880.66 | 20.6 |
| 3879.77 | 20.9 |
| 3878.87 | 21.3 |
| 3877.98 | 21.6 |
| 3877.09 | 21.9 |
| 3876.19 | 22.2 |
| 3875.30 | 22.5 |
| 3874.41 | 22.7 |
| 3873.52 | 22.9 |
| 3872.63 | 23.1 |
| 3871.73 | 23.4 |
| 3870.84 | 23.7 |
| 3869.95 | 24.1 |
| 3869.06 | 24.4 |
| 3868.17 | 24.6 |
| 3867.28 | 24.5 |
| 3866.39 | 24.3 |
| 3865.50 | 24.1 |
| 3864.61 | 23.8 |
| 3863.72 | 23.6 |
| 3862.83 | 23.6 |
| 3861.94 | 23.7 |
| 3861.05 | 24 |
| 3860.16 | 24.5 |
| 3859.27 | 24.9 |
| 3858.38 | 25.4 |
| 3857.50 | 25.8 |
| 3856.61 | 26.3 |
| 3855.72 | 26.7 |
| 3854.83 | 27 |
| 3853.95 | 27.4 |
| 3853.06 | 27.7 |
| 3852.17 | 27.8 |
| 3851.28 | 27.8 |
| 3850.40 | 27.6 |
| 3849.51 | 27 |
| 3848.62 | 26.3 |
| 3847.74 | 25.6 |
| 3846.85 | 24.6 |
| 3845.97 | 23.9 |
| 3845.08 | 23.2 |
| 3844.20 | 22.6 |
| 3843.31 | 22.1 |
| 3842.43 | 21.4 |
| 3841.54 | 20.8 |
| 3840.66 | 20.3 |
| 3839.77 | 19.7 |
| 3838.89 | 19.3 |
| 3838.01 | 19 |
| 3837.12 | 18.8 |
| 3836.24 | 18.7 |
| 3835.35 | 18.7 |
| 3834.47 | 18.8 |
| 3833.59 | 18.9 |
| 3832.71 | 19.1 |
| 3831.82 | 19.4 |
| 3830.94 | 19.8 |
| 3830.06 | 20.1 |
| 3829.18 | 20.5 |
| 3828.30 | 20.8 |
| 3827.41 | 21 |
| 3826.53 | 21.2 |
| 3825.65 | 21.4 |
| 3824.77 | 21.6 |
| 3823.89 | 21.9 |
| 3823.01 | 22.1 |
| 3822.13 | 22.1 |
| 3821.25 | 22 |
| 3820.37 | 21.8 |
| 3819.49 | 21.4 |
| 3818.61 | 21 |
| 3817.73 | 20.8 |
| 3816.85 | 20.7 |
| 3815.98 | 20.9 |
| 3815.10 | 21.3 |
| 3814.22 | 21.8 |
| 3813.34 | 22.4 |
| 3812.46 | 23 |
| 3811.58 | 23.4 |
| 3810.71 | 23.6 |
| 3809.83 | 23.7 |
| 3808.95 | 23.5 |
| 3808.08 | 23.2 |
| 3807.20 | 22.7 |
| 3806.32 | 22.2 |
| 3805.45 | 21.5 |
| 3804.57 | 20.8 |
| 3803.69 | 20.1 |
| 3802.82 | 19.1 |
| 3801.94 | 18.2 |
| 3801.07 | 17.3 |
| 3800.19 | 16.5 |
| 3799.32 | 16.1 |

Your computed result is 1.2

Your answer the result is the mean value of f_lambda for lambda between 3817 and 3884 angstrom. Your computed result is 22.6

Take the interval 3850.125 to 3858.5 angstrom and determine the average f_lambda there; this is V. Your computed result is 27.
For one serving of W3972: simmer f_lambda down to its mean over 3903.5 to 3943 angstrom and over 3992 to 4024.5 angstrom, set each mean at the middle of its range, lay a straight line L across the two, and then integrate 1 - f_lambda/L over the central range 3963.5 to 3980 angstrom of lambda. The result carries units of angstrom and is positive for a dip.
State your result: 4.4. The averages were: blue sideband 22.4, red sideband 27.1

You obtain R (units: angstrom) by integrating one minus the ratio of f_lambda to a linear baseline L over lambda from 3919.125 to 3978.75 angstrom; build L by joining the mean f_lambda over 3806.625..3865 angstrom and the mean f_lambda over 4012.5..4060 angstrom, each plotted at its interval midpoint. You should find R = 9.1 angstrom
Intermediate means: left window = 22.7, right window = 26.8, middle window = 21.2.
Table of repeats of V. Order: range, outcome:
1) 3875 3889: 20.6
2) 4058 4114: 24.6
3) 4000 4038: 27.6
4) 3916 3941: 21.2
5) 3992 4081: 26.2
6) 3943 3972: 22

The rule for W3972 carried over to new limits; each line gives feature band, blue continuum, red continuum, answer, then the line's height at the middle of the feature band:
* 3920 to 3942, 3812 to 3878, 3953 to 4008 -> 2.1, 22.9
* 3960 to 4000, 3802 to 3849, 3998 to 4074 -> 4.4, 25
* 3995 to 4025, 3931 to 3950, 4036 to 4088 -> -4.1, 24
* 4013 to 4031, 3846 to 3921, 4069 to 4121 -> -2.7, 24.4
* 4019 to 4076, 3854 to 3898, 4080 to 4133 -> -4.2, 24.1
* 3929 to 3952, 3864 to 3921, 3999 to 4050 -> 2.1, 24.5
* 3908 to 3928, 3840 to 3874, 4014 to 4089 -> 1.2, 25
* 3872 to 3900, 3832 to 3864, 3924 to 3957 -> 1.7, 22.9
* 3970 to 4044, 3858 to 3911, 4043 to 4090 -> -3.7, 24.4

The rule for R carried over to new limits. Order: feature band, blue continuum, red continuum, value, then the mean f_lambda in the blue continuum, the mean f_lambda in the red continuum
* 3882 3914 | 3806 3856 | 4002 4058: 1.5 angstrom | 22.3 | 27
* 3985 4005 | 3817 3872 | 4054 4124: -1.9 angstrom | 22.9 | 24.6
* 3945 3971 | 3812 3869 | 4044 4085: 2.2 angstrom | 22.7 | 25.1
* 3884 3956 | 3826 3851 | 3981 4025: 4.0 angstrom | 21.4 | 26.8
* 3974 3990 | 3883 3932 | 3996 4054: 1.3 angstrom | 22.6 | 27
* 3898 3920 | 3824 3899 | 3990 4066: -1.0 angstrom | 22.4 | 26.4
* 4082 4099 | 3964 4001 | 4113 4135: -1.0 angstrom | 22.5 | 24.7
